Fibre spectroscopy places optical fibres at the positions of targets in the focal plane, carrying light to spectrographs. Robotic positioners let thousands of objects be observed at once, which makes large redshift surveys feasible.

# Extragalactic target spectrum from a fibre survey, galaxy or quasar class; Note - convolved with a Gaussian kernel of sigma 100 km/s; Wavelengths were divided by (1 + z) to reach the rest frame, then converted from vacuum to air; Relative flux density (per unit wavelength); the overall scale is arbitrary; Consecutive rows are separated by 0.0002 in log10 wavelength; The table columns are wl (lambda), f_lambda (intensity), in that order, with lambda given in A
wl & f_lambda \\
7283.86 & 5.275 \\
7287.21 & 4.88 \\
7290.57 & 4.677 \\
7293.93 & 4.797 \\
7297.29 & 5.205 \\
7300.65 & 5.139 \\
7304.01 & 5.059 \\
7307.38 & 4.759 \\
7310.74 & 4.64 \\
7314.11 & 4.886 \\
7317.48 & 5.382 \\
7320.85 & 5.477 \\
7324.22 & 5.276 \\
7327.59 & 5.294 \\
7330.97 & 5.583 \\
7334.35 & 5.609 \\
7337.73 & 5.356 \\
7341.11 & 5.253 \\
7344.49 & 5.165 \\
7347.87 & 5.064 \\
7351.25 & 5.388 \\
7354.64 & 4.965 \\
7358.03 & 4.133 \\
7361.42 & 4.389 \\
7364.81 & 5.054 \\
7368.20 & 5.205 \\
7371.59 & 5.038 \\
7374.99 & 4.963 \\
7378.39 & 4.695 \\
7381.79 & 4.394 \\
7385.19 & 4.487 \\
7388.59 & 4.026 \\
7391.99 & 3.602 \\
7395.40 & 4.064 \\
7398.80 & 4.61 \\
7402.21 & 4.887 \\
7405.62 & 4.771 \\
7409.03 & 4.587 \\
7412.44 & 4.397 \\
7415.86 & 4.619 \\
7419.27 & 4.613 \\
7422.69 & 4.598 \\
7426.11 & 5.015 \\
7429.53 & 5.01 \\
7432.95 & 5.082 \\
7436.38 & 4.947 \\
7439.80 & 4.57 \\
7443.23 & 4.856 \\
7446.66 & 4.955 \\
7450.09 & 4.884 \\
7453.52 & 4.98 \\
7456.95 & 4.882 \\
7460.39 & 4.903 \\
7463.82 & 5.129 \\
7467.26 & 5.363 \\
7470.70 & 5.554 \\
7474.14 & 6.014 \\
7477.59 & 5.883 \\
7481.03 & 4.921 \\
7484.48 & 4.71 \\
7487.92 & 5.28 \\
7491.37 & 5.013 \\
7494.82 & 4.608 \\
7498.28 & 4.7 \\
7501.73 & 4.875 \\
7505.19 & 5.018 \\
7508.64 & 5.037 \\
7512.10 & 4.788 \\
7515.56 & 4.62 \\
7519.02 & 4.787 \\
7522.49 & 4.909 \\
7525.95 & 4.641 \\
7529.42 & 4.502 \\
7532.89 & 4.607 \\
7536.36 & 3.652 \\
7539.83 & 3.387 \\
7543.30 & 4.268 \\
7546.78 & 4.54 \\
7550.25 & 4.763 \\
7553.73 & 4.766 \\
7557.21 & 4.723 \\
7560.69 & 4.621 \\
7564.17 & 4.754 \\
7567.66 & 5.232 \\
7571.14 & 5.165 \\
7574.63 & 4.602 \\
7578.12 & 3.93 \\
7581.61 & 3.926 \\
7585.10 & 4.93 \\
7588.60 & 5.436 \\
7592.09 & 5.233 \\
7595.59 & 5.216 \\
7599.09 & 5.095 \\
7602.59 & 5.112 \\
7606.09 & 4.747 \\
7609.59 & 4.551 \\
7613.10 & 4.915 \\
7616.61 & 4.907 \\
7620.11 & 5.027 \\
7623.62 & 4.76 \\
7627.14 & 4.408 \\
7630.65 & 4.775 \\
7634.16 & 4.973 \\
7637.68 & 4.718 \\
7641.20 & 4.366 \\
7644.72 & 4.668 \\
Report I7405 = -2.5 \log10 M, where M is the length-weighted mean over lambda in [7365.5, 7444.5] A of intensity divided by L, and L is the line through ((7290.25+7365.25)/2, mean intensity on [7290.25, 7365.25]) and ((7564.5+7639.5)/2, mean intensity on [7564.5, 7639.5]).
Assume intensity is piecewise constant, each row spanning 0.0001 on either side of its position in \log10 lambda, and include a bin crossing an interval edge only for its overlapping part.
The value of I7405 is 0.08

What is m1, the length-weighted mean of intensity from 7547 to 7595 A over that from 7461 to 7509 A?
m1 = 0.93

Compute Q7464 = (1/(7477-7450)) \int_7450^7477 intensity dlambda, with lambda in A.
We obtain 5.26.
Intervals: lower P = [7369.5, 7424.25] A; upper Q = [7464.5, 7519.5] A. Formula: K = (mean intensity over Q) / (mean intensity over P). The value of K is 1.12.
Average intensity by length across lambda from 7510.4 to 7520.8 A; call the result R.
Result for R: 4.73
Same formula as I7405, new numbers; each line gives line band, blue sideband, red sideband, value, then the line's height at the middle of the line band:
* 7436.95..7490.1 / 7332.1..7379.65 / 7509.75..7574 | -0.075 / 4.78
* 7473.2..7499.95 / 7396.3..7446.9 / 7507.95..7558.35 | -0.111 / 4.62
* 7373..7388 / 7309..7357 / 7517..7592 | 0.111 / 5.09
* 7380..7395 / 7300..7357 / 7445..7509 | 0.240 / 5.15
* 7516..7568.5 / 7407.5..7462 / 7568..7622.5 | 0.072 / 4.84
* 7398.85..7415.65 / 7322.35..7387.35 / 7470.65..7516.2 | 0.085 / 5.03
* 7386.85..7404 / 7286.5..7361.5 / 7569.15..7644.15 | 0.180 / 5.01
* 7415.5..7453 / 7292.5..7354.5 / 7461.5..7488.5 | 0.099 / 5.31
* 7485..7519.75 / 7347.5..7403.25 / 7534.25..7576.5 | -0.070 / 4.57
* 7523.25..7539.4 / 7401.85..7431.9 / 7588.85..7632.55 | 0.126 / 4.84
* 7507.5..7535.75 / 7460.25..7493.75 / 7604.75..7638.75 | 0.098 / 5.13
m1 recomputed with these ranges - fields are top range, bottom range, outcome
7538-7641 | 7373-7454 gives 1.02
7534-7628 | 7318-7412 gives 0.97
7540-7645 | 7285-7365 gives 0.94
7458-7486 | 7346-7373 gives 1.08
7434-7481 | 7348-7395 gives 1.11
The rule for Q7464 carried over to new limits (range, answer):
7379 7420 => 4.43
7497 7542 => 4.57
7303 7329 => 5.1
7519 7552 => 4.39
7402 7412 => 4.68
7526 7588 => 4.51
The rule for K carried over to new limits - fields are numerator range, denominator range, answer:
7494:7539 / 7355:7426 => 1.02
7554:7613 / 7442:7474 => 0.95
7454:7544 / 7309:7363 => 0.95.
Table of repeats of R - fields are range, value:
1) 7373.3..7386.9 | 4.63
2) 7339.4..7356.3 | 5.17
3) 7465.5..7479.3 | 5.7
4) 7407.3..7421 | 4.56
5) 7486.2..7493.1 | 5.15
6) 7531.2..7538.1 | 4.13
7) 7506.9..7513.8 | 4.92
